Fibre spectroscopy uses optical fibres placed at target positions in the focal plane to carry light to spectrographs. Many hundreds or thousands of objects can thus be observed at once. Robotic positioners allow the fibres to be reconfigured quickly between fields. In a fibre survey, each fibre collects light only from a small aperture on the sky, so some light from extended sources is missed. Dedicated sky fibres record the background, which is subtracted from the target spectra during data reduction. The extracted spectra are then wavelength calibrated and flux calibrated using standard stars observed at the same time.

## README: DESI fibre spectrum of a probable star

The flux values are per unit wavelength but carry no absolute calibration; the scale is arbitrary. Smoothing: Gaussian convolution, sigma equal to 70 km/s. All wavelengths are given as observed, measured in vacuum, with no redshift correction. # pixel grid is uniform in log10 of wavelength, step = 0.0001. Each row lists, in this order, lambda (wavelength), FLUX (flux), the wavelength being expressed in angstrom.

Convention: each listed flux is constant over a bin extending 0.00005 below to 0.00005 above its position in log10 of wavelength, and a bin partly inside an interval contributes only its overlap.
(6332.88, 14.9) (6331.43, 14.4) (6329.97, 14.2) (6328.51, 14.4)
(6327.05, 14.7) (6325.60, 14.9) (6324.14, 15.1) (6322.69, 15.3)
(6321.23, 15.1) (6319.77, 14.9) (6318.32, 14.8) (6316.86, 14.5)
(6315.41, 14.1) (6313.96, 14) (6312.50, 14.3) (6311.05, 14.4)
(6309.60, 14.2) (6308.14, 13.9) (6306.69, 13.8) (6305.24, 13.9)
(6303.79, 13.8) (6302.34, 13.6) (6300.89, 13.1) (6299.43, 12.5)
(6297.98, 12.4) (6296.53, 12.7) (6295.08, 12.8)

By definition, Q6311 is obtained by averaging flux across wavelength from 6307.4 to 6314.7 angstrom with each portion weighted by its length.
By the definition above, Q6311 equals 14.2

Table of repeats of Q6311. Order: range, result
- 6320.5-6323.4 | 15.2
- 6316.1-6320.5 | 14.7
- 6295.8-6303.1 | 12.9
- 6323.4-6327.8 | 14.9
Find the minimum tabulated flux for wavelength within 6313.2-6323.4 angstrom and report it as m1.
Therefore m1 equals 14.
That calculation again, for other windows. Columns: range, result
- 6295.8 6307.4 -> 12.4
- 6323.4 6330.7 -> 14.2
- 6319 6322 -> 14.9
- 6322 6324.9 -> 15.1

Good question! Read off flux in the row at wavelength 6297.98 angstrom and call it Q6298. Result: 12.4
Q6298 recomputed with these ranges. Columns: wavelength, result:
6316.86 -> 14.5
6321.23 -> 15.1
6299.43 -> 12.5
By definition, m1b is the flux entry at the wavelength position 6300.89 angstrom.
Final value 13.1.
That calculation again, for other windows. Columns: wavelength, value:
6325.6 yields 14.9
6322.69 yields 15.3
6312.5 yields 14.3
